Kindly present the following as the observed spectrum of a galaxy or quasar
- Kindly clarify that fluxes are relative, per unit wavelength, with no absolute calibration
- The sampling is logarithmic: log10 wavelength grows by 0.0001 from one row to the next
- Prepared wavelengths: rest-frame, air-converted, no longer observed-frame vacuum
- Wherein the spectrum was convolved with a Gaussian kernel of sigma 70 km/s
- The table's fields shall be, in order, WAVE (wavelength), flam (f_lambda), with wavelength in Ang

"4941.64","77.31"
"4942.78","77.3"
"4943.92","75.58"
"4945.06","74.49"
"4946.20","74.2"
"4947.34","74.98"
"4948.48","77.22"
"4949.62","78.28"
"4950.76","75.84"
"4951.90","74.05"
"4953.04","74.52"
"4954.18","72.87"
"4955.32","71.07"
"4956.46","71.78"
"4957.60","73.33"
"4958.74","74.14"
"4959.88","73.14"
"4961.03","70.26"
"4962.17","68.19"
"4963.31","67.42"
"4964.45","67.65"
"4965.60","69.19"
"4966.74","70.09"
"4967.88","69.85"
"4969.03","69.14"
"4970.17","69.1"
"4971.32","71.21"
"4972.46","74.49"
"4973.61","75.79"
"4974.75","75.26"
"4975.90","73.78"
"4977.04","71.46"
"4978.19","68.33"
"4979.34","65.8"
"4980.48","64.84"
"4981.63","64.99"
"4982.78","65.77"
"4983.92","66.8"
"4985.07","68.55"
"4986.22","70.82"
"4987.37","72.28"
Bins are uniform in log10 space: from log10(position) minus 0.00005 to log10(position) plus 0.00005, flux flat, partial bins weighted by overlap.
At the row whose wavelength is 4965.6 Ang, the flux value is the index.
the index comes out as 69.19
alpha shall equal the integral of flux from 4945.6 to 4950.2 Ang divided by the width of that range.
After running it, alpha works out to 76.1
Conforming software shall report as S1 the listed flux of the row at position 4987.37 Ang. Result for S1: 72.28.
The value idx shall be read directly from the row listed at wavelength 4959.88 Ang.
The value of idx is 73.14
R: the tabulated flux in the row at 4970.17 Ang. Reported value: 69.1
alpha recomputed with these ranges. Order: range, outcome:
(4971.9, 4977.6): 74.2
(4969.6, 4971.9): 70.2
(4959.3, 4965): 69.4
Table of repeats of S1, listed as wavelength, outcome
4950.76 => 75.84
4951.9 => 74.05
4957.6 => 73.33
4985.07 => 68.55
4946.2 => 74.2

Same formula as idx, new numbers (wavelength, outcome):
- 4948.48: 77.22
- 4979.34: 65.8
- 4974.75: 75.26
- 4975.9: 73.78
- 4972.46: 74.49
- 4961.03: 70.26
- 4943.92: 75.58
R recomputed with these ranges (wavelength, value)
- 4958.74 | 74.14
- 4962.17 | 68.19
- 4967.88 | 69.85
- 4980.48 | 64.84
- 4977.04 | 71.46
